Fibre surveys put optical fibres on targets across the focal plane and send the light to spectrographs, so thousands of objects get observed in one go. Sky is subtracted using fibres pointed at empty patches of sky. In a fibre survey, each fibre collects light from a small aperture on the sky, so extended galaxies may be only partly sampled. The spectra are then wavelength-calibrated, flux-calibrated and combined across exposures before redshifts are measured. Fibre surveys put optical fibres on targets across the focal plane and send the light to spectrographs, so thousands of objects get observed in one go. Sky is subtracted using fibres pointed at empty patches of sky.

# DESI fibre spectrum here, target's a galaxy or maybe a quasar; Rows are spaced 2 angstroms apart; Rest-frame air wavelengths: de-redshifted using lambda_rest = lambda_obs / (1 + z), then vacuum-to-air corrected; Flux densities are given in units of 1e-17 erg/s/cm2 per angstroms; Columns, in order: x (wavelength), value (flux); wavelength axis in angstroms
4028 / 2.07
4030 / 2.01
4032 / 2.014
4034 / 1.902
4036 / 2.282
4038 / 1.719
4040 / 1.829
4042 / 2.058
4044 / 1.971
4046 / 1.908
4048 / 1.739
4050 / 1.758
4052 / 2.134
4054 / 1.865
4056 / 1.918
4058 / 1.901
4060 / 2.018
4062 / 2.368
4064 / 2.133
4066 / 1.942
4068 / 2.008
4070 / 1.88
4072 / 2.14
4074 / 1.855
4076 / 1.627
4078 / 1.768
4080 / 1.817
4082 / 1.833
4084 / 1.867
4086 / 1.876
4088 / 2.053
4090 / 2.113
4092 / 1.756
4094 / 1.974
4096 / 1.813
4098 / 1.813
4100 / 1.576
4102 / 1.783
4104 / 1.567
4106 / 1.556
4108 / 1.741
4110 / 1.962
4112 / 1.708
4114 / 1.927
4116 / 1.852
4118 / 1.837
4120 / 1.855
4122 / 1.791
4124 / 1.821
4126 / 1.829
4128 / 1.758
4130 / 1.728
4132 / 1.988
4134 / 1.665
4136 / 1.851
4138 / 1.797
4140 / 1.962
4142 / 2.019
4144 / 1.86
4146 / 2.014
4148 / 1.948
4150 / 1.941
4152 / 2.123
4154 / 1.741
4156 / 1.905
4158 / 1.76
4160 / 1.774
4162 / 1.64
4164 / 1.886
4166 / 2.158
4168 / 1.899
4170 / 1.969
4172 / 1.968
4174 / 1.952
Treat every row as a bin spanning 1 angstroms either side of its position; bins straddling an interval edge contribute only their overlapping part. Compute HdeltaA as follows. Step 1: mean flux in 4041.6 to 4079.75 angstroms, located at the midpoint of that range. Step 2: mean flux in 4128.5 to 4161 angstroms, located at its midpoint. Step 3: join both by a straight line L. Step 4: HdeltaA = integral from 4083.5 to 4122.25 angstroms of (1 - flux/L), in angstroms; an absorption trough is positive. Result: 1.8 angstroms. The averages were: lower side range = 1.94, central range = 1.82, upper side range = 1.88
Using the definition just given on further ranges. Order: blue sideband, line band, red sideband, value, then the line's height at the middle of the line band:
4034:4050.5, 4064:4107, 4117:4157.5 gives 1.08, 1.89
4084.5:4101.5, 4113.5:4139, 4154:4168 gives 0.53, 1.86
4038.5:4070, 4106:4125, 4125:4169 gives 0.86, 1.9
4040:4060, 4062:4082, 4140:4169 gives -0.12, 1.92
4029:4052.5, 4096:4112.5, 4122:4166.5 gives 1.53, 1.89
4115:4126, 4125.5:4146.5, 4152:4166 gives -0.29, 1.83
